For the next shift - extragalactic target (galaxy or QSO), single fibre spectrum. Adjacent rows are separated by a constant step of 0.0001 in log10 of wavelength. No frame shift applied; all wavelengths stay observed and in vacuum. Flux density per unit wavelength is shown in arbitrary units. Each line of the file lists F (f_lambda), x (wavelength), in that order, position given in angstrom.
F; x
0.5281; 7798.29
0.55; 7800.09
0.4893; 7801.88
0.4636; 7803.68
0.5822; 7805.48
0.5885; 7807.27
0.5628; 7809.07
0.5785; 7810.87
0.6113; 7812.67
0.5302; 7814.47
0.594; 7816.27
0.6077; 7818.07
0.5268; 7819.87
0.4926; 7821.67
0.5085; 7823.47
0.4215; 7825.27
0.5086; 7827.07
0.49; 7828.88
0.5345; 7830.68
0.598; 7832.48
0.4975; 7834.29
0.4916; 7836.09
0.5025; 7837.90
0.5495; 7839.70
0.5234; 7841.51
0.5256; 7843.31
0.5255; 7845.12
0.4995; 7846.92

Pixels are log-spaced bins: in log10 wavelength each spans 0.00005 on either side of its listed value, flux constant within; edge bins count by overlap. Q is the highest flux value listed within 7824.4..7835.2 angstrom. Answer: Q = 0.598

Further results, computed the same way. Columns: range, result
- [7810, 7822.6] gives 0.6113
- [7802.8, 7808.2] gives 0.5885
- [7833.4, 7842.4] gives 0.5495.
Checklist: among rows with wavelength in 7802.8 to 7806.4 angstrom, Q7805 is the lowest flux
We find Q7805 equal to 0.4636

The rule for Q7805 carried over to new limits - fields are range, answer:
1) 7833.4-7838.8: 0.4916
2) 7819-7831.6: 0.4215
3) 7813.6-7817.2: 0.5302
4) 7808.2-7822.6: 0.4926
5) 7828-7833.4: 0.49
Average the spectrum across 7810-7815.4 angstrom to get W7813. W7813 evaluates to 0.573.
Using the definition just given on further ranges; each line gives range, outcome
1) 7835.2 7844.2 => 0.519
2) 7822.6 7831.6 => 0.493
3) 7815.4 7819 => 0.6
